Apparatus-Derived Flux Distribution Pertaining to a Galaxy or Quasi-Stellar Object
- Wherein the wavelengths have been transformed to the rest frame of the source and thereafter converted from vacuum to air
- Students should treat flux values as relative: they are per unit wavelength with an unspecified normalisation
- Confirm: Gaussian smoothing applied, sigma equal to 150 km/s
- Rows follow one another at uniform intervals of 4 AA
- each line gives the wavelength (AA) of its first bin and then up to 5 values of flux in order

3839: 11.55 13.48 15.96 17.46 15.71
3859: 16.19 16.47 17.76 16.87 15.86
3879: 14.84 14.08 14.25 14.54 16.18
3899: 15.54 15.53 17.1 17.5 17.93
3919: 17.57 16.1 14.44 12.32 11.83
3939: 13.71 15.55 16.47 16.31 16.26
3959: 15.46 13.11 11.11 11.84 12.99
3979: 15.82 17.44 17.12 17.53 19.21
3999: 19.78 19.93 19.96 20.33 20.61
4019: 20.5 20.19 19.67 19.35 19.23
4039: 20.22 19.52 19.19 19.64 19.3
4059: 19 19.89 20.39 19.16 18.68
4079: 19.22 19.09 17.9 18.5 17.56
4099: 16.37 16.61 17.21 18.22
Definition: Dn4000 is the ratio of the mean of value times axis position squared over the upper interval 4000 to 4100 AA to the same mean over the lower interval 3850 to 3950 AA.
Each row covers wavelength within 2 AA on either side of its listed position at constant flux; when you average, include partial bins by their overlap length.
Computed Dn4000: 1.33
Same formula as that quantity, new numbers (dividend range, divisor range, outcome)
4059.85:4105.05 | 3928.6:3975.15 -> 1.41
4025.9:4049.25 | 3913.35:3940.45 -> 1.39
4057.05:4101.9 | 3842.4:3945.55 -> 1.31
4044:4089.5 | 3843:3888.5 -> 1.34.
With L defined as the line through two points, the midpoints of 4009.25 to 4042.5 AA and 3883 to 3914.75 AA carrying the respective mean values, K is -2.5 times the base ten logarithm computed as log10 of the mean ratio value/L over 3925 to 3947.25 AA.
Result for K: 0.22 mag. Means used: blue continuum 15.8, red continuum 20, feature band 13.9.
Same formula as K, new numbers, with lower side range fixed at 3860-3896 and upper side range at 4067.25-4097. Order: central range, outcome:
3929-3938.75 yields 0.312 mag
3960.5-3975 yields 0.353 mag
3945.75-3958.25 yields 0.033 mag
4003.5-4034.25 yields -0.132 mag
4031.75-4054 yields -0.082 mag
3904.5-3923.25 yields -0.072 mag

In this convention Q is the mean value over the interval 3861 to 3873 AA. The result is 17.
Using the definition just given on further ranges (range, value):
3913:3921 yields 17.8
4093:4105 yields 16.8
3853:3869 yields 16.5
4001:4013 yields 20.1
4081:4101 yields 17.9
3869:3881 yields 15.9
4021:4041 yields 19.7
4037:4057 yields 19.6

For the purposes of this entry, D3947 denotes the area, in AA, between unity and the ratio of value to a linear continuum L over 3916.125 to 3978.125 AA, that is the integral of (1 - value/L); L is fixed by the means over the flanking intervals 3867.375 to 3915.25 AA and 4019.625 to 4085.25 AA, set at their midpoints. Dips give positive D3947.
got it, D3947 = 9.7 AA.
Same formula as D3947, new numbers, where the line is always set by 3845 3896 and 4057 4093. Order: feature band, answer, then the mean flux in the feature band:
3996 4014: -2.01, 20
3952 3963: 1.17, 15.4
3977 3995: 0.47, 17.2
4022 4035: -0.90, 19.6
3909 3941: 2.91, 15.2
